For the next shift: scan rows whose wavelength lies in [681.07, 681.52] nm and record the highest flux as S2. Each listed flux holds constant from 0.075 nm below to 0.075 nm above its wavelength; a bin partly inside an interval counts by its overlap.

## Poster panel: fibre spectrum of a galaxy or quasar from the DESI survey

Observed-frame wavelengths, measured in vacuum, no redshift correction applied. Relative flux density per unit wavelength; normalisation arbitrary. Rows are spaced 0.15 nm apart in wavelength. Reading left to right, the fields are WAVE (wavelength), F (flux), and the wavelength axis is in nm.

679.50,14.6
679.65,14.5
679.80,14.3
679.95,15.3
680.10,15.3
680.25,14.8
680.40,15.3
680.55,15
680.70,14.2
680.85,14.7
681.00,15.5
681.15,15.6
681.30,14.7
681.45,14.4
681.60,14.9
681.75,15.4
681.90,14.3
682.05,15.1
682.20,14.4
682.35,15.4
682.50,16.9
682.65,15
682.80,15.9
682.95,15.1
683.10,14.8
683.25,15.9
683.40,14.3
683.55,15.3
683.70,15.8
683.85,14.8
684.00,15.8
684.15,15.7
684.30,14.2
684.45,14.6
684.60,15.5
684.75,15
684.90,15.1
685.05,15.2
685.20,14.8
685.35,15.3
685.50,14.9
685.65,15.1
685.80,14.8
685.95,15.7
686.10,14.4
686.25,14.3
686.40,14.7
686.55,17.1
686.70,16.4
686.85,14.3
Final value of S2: 15.6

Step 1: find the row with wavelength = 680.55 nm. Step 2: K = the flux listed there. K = 15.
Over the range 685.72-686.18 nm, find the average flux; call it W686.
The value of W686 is 15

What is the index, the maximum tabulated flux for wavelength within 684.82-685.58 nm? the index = 15.3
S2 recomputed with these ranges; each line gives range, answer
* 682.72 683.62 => 15.9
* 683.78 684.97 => 15.8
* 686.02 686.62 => 17.1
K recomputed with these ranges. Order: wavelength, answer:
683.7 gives 15.8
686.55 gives 17.1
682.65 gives 15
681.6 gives 14.9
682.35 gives 15.4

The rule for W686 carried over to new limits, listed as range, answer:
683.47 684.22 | 15.5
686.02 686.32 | 14.4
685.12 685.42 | 15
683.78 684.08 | 15.3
